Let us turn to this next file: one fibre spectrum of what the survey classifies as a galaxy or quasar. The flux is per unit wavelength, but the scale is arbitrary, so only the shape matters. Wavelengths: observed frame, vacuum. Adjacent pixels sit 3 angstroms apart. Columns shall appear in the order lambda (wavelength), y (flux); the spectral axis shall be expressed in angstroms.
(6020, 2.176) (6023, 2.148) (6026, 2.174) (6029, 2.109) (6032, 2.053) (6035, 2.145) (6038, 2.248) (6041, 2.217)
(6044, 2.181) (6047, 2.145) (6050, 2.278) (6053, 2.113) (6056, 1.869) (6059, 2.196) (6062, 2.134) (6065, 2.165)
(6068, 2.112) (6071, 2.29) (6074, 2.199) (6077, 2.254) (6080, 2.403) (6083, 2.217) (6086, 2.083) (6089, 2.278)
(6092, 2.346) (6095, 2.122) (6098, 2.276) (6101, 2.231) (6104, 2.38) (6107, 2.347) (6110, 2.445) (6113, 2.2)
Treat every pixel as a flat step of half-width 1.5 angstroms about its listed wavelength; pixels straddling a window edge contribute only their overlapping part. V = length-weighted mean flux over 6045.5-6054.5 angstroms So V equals 2.18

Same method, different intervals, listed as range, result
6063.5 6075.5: 2.19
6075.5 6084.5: 2.29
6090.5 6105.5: 2.27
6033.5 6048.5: 2.19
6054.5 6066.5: 2.09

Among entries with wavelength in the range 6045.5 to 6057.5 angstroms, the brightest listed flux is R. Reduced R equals 2.278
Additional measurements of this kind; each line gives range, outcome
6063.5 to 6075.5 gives 2.29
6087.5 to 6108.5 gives 2.38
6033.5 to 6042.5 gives 2.248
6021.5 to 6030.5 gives 2.174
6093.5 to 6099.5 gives 2.276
